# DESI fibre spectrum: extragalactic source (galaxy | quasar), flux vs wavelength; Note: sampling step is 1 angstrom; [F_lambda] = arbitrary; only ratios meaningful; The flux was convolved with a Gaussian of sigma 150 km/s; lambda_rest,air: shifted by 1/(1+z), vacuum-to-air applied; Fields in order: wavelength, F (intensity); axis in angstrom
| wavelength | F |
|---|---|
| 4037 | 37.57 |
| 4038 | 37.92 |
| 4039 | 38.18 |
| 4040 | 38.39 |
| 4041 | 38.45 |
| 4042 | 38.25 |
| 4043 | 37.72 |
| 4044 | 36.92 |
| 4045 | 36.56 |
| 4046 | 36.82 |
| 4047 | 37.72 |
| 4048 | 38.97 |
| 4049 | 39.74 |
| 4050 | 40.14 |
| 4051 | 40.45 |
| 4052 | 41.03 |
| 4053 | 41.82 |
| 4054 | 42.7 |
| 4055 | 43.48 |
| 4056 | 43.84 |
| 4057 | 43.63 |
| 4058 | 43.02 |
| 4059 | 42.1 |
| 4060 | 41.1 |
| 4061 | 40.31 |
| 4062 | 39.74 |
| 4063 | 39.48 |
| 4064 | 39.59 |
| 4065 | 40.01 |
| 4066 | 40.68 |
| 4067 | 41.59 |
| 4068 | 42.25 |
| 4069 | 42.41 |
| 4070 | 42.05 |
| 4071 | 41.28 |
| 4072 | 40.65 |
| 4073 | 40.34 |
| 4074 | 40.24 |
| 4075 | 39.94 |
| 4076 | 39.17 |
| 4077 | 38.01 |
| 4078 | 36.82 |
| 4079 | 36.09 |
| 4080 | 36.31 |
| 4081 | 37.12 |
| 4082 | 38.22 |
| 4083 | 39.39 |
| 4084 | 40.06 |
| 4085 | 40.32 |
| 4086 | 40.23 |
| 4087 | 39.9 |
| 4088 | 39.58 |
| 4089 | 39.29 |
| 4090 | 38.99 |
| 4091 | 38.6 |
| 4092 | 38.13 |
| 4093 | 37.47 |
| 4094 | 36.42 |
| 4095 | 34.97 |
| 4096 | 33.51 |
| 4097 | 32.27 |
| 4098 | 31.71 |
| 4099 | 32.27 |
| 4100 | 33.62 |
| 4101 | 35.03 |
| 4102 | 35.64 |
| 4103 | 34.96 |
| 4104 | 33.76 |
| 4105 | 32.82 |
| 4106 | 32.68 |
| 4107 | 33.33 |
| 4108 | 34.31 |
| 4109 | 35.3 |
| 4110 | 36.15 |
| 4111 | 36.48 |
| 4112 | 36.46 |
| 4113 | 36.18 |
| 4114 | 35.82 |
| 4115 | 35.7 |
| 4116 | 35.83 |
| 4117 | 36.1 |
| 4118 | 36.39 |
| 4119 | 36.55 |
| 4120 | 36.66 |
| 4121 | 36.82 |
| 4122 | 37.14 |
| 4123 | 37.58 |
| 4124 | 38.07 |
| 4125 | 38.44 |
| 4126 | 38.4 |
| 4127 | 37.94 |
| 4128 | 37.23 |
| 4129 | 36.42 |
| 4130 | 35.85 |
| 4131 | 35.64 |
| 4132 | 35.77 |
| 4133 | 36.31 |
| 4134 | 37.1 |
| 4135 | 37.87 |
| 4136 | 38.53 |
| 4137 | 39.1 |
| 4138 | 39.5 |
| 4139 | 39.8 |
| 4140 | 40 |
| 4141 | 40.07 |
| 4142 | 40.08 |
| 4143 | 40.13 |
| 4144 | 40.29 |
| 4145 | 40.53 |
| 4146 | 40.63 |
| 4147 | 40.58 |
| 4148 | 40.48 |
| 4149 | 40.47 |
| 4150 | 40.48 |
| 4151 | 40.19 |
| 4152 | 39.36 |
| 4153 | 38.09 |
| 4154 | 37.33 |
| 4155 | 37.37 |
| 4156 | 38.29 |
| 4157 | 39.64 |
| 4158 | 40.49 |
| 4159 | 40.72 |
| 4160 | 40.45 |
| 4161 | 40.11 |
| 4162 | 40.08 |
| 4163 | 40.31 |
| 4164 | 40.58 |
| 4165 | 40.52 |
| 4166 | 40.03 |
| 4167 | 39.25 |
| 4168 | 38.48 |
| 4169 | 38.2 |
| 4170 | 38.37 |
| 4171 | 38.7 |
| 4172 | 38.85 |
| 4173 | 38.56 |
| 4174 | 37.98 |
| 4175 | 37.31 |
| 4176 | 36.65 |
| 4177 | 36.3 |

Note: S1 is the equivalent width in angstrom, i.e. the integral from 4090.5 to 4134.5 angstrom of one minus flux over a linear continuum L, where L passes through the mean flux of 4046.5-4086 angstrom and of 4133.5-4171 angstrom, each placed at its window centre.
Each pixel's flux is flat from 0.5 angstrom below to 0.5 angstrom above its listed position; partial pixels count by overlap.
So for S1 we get 4.5 angstrom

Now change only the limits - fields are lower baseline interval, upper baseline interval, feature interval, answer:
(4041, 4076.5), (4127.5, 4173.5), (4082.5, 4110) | 2.6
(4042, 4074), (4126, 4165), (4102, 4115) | 1.6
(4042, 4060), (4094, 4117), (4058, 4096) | -1.8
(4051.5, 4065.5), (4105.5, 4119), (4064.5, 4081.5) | 0.1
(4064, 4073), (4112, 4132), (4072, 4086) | 0.5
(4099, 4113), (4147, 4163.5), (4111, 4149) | -0.8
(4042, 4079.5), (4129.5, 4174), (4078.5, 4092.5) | 0.4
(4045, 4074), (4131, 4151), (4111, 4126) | 1.1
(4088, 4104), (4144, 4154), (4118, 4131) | 0.3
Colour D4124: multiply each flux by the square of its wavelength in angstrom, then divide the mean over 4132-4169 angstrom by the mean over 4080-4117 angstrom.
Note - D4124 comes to 1.1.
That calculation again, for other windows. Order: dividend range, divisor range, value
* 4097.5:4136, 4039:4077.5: 0.92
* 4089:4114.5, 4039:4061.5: 0.90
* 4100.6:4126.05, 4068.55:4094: 0.93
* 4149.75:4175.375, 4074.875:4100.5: 1.09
